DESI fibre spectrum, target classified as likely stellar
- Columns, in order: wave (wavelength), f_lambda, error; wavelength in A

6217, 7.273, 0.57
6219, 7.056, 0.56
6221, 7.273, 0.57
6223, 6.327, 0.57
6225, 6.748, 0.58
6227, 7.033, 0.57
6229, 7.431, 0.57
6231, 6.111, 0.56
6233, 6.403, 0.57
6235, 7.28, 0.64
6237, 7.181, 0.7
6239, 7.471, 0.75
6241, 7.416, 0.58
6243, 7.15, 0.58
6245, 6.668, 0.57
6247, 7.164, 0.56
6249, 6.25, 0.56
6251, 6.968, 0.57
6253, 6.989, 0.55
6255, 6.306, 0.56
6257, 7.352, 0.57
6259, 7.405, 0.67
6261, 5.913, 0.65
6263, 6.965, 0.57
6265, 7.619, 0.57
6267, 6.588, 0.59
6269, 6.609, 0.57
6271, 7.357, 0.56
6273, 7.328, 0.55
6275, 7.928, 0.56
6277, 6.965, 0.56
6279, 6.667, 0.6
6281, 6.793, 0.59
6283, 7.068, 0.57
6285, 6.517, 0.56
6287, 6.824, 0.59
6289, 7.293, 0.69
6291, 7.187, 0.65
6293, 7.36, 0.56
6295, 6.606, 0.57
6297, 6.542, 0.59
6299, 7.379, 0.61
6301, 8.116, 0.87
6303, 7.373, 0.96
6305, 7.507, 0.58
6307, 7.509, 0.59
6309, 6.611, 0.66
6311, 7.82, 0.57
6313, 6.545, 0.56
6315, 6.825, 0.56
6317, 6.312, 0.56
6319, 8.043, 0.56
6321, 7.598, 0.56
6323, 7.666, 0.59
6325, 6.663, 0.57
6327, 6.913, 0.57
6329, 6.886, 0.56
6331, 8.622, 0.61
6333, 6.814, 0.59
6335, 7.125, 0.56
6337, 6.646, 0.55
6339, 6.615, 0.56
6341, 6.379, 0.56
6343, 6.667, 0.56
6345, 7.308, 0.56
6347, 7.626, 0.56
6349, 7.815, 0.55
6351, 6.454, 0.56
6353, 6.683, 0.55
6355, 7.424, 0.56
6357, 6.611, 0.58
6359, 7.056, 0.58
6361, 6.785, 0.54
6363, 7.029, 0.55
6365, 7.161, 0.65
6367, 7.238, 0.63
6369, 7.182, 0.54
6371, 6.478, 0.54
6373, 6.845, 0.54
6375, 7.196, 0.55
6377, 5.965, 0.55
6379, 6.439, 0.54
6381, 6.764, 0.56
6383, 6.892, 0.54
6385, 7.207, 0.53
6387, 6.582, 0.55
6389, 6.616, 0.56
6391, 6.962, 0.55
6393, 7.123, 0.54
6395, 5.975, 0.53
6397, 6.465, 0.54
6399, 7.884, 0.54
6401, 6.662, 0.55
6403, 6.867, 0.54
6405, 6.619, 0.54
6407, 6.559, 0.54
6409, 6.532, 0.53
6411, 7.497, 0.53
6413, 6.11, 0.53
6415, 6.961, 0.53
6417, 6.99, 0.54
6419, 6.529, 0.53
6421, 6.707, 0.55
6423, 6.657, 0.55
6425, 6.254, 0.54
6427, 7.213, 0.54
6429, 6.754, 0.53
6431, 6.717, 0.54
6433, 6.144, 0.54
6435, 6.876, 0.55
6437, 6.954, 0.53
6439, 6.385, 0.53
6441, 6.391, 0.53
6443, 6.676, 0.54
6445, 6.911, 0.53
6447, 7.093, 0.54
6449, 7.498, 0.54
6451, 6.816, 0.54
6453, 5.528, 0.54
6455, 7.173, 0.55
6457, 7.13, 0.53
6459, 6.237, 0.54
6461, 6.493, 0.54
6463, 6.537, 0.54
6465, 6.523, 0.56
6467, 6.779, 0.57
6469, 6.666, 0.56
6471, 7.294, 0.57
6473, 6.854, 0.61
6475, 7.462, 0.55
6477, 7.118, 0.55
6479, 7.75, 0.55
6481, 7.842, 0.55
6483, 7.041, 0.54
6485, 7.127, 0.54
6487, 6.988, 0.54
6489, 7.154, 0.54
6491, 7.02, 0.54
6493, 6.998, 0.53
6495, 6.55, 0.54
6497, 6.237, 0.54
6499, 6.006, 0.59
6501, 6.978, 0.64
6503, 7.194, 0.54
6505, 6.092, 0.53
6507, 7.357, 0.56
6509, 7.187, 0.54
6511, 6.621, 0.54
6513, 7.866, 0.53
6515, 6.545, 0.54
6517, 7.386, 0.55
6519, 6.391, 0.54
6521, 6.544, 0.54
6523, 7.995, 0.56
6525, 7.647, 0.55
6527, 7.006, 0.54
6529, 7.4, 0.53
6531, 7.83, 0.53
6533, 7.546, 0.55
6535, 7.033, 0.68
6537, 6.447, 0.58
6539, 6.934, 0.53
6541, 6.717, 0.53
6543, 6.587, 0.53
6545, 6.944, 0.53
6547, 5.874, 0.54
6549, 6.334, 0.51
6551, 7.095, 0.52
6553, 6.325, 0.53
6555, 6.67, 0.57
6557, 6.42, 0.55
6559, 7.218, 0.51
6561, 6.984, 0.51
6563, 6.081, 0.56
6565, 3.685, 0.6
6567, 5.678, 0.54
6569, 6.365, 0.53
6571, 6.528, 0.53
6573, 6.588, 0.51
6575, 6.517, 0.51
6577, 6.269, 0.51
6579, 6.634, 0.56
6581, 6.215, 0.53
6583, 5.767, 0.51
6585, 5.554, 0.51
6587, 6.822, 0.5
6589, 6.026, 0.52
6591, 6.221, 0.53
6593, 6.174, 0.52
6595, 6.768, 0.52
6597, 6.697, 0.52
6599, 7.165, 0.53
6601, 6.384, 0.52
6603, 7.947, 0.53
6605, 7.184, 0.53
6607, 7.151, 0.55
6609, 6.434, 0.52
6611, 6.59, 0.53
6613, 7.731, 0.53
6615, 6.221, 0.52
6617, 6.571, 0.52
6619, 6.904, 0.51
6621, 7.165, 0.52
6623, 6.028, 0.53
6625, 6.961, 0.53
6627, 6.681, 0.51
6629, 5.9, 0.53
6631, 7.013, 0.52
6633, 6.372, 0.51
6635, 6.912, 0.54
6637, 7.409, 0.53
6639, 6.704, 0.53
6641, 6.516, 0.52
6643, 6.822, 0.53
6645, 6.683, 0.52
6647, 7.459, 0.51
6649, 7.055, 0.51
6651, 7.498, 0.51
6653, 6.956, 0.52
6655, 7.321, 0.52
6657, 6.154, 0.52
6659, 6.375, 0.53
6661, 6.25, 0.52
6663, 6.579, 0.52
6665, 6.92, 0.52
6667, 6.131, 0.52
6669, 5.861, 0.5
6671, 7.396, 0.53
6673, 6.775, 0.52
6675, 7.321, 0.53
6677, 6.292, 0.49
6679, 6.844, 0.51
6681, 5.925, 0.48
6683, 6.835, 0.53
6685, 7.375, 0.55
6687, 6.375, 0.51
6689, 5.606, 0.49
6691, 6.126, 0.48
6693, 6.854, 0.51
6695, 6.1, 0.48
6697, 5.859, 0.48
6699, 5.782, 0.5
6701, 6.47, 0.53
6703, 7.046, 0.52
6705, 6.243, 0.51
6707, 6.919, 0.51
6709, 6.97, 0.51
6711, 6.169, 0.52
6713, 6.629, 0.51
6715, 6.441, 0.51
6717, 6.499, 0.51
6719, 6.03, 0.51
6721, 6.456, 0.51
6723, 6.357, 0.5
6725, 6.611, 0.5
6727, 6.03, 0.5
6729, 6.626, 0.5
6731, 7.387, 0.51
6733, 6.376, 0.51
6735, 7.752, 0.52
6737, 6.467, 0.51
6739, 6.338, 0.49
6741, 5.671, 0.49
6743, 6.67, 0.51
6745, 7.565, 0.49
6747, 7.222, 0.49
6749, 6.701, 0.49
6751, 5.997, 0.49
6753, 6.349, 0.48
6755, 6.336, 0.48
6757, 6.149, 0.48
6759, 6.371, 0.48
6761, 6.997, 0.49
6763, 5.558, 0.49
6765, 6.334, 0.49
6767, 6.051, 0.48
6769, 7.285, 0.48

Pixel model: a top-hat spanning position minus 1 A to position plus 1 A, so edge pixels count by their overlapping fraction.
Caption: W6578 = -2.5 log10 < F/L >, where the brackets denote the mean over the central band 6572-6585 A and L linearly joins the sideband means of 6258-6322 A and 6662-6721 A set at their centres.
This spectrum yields 0.07 mag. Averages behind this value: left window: 7.1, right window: 6.49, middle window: 6.27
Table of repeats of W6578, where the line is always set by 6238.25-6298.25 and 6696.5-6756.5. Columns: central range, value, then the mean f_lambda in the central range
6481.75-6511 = -0.015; 6.85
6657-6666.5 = 0.021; 6.47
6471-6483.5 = -0.089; 7.35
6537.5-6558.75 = 0.016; 6.61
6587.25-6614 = -0.024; 6.81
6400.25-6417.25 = 0.015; 6.75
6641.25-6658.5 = -0.055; 6.95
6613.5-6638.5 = -0.011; 6.7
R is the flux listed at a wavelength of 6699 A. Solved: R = 5.782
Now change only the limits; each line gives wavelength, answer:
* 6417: 6.99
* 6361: 6.785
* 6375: 7.196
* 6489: 7.154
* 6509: 7.187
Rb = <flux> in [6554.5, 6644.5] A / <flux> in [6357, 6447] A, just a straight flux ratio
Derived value 0.97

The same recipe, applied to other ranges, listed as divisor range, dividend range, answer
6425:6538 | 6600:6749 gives 0.96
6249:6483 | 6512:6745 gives 0.96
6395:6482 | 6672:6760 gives 0.96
